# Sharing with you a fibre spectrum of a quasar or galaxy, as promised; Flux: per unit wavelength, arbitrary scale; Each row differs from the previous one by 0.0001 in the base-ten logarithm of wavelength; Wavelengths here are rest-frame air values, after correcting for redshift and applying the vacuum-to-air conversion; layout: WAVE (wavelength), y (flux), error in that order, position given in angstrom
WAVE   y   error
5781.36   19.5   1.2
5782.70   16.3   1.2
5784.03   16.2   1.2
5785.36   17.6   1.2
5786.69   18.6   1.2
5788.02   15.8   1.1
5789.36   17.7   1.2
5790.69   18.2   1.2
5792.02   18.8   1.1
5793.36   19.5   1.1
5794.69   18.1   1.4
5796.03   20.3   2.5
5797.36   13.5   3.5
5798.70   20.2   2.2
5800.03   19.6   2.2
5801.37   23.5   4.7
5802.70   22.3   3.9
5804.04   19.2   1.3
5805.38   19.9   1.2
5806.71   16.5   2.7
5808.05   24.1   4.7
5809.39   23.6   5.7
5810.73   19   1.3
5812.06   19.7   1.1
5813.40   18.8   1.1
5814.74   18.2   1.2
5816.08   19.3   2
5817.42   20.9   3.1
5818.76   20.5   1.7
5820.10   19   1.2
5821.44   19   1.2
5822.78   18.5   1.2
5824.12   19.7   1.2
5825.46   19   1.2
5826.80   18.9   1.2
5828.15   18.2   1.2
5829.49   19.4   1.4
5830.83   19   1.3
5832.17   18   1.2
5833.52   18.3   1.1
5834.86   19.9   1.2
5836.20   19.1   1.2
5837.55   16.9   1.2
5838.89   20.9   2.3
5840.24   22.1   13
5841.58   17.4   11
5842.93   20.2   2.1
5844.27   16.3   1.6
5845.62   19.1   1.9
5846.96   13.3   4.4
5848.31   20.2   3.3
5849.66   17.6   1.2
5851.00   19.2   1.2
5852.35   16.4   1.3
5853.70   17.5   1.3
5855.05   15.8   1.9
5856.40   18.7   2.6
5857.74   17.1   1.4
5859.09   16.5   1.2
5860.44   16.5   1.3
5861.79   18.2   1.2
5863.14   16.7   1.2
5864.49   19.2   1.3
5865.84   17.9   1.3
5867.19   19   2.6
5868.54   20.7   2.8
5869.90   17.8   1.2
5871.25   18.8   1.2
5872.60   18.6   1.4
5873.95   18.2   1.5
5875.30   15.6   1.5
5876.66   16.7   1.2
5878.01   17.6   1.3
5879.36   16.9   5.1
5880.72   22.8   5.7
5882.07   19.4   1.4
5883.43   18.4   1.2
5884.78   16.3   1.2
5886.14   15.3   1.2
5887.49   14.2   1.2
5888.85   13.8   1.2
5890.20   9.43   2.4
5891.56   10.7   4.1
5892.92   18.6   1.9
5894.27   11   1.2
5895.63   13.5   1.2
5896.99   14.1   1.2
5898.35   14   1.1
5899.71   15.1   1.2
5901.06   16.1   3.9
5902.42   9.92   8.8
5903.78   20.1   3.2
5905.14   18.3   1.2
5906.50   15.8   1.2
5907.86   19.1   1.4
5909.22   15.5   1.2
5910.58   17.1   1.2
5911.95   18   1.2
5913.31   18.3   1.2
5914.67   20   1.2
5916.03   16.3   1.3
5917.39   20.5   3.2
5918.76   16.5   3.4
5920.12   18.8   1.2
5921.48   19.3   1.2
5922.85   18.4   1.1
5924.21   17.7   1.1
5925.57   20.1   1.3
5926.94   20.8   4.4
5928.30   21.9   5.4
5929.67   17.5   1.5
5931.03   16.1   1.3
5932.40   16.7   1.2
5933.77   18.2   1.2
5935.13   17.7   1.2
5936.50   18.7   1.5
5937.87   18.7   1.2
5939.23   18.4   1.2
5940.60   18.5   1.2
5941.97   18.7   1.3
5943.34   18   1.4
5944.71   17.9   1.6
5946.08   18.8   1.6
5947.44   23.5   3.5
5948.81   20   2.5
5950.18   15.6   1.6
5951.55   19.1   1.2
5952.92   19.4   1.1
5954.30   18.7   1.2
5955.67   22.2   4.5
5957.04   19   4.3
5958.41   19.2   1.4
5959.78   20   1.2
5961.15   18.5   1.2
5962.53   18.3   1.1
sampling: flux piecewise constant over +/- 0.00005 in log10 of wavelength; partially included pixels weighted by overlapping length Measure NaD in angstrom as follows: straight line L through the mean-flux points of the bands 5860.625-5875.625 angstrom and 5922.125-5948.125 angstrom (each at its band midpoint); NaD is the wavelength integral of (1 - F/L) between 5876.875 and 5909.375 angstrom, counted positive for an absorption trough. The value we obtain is 4.86 angstrom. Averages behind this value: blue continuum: 18.3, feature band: 15.7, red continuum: 18.8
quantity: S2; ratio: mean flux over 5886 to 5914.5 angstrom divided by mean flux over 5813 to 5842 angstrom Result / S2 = 0.80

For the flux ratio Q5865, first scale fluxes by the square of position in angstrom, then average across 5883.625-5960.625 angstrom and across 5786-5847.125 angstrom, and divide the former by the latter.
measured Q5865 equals 0.9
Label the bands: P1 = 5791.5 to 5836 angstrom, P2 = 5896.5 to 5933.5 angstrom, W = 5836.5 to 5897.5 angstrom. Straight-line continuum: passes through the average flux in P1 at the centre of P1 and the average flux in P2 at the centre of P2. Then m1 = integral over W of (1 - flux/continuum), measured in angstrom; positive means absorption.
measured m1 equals 4.31 angstrom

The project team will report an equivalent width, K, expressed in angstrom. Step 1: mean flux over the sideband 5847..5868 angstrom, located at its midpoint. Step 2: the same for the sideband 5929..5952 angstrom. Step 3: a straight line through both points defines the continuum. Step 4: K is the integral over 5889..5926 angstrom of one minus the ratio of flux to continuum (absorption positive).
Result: 3.6 angstrom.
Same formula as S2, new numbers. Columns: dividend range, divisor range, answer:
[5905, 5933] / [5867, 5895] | 1.10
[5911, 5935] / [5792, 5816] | 0.94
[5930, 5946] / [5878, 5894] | 1.13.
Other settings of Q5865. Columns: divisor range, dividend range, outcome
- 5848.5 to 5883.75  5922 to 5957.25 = 1.07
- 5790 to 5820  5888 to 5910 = 0.77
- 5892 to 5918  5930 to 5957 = 1.16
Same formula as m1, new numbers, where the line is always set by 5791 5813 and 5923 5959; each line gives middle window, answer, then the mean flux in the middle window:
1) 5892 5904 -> 3.0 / 14.4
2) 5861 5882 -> 1.1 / 18.3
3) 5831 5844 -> 0.3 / 19.1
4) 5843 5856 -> 1.4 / 17.4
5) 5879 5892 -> 2.3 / 15.8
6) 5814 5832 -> 0.5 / 19.2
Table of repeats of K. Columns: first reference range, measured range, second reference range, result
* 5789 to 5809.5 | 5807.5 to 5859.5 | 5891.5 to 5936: 0.08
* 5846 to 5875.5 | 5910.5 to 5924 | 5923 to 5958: 0.14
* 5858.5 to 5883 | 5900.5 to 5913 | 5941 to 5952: 1.23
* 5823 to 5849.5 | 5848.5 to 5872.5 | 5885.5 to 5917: -0.62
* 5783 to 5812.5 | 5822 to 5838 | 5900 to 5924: -0.08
